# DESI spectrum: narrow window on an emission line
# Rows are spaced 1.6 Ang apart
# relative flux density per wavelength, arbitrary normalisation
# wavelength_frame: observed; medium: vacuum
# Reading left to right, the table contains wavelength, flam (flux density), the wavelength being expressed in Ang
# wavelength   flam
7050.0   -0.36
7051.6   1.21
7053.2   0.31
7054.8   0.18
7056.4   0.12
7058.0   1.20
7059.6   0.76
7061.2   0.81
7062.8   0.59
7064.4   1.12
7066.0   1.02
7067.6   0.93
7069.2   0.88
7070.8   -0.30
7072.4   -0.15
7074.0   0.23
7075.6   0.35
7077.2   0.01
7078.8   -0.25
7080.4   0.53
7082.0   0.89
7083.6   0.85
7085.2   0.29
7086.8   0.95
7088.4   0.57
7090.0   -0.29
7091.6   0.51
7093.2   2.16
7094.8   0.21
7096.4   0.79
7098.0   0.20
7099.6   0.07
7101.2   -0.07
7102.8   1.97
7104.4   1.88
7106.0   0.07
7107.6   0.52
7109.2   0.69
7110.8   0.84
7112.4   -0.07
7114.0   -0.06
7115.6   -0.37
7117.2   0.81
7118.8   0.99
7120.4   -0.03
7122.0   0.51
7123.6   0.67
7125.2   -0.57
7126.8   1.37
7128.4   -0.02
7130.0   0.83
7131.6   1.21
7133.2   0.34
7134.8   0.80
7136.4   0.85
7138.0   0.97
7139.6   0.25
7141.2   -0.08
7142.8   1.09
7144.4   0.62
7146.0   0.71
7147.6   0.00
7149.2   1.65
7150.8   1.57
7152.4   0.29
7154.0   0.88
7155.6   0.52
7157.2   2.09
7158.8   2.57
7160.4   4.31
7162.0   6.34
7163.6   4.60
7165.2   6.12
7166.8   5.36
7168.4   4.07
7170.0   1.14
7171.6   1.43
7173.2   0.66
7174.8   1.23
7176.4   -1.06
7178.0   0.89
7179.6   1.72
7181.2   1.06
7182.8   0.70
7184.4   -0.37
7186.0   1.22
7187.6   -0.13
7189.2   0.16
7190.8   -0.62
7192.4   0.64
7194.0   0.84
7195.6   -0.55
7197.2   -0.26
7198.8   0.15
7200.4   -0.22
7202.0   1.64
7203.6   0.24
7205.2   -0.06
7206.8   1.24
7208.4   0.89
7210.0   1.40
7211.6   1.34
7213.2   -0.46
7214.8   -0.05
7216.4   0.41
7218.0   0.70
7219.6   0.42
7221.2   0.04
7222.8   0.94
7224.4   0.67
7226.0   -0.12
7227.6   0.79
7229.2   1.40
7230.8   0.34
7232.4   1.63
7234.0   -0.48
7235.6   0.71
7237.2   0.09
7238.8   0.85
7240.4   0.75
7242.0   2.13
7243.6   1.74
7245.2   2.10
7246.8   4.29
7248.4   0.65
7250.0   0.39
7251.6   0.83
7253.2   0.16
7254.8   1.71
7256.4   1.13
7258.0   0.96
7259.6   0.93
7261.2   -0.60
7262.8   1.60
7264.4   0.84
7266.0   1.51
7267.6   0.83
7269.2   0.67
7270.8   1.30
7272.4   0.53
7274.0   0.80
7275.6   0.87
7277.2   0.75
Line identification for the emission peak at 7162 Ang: [O II]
